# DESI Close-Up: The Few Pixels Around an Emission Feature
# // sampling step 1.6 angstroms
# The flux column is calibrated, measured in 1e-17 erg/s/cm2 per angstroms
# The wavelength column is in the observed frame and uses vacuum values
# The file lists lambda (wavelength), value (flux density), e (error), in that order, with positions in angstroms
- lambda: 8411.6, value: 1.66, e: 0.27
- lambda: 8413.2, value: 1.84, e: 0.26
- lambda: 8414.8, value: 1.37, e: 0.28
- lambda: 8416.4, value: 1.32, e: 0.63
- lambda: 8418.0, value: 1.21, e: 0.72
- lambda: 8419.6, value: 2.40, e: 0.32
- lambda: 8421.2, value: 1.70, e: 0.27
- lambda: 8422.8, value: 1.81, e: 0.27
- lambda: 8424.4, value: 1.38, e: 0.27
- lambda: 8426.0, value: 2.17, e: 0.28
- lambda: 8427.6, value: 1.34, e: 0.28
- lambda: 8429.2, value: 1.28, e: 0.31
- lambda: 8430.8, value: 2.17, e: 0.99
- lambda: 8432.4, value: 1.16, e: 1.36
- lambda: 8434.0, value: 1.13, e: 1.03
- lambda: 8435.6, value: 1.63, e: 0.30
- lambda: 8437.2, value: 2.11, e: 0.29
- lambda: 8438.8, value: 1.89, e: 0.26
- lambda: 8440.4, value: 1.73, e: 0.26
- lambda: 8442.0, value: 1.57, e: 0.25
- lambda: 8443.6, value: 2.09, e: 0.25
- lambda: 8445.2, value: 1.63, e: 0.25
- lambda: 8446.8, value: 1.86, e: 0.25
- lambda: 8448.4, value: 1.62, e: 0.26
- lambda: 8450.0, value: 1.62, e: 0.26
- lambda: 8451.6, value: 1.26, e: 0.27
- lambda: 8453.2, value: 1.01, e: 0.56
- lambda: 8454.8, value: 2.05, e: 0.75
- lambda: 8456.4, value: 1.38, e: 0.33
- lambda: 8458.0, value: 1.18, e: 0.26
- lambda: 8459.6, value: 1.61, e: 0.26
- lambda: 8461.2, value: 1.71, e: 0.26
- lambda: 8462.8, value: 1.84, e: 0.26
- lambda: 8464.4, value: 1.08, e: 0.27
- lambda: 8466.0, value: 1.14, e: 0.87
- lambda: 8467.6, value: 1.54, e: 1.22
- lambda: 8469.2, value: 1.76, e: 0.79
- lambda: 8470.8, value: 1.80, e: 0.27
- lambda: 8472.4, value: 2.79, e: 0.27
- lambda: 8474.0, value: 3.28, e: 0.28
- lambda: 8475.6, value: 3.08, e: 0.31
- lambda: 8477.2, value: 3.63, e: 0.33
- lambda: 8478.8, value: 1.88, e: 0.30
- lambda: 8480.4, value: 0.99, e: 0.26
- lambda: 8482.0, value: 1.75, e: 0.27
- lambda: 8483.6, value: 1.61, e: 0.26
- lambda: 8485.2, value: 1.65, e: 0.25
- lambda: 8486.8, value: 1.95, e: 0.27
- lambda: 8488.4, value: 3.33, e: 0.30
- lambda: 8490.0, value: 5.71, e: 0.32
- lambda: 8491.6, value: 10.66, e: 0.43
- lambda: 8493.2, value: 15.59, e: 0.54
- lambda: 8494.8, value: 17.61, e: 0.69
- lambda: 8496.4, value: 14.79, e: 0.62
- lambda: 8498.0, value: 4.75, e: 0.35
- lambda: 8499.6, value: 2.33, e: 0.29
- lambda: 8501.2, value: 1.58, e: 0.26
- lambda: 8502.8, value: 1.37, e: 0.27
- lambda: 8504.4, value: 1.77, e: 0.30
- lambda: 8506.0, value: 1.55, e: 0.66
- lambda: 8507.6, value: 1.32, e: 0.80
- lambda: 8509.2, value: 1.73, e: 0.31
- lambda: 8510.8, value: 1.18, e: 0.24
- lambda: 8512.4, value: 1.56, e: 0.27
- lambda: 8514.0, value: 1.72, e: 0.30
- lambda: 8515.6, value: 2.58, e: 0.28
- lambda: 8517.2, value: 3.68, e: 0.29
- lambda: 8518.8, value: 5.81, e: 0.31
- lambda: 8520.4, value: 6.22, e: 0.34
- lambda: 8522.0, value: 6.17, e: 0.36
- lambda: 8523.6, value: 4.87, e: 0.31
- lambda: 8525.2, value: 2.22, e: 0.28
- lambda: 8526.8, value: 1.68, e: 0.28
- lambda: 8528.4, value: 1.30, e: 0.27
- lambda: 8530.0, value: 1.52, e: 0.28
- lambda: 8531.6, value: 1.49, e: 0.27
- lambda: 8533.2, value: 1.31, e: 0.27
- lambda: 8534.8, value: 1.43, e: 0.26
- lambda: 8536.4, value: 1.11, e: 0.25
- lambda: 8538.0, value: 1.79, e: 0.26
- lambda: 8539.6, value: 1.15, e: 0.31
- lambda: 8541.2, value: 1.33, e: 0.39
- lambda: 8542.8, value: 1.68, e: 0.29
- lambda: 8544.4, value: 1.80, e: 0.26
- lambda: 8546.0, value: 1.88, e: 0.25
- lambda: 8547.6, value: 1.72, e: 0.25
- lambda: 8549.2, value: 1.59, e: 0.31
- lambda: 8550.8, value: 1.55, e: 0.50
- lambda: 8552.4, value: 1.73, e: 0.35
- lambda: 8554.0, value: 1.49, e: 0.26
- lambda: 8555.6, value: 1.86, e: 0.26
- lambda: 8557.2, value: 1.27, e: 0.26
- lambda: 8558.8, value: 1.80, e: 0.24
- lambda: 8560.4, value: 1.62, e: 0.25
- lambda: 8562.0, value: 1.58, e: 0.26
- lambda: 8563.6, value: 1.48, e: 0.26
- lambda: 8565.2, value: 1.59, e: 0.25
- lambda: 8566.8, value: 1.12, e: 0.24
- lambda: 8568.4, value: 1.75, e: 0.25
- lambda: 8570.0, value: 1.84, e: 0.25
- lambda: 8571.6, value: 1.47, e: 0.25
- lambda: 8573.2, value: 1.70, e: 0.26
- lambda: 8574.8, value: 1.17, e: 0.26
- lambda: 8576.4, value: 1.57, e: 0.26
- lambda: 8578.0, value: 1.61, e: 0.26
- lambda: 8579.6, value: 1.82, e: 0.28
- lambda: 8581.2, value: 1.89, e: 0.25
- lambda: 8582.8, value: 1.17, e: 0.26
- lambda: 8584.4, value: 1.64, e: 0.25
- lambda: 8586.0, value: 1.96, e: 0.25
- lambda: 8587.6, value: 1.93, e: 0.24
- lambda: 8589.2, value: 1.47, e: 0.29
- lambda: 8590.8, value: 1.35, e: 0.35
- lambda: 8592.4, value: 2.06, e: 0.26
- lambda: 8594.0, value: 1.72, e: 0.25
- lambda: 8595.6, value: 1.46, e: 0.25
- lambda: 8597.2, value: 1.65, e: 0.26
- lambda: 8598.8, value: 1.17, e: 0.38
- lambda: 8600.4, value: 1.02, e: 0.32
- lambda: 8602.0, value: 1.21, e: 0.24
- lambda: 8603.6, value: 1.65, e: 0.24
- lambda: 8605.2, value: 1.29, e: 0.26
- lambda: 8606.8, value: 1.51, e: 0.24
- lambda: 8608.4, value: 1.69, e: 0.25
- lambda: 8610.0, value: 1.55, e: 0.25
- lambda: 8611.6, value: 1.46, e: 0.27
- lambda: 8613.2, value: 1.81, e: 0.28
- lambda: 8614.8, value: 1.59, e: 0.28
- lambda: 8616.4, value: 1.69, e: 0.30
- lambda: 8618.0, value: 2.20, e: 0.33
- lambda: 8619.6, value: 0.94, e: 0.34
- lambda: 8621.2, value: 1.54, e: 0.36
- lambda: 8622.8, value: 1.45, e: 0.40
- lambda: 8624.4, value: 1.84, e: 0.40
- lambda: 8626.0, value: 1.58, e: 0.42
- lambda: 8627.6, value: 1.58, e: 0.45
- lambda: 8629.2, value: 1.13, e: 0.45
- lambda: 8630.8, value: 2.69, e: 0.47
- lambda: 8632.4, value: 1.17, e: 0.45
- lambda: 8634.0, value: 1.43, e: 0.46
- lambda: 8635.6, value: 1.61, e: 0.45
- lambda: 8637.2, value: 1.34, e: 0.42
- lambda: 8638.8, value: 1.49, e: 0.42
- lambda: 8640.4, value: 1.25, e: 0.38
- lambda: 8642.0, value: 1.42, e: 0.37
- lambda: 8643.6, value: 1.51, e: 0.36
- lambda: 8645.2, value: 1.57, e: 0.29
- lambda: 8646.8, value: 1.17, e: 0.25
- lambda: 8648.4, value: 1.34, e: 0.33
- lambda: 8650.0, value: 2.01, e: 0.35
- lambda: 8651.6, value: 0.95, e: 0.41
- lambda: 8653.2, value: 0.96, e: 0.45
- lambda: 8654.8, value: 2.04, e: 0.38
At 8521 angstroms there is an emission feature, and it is [N II] 6583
